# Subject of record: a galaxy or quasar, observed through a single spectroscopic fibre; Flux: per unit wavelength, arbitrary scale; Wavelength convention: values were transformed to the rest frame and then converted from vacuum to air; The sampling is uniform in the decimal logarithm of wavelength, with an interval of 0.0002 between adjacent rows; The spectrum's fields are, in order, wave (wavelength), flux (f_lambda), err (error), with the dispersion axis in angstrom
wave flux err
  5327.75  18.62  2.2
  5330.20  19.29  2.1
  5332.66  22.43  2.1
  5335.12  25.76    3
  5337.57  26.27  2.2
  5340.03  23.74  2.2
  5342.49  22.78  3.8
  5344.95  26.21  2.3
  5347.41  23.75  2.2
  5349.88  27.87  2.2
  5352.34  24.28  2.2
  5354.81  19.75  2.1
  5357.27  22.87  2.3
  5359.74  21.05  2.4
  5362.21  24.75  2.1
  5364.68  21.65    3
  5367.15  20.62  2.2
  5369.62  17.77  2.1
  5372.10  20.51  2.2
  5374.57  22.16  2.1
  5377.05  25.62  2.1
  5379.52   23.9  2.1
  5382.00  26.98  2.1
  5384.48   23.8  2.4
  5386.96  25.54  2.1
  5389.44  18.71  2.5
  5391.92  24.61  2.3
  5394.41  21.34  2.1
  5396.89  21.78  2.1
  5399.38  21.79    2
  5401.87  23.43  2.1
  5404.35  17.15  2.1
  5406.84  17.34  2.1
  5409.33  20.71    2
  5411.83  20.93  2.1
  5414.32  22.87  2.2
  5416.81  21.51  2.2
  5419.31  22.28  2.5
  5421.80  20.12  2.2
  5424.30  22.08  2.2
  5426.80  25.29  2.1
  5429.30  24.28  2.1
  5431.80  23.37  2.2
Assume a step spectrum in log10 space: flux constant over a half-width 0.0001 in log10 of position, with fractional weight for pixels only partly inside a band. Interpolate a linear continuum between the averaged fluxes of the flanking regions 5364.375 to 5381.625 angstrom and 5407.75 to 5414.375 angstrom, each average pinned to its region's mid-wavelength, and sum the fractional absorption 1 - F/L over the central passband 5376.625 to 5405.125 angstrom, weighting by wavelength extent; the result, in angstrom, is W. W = -1.8 angstrom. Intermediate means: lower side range 22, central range 22.9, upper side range 21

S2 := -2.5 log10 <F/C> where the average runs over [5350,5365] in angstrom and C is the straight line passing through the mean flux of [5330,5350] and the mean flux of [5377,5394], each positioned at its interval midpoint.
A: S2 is 0.06 mag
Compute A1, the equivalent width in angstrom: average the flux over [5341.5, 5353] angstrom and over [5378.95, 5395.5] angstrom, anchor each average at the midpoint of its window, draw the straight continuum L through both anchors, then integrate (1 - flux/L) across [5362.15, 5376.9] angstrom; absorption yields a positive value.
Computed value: 1.8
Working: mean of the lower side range 25.1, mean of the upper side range 23.6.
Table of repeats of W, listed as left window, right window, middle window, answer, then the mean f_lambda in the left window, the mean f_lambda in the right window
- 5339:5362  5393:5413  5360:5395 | -1.0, 23.6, 20.6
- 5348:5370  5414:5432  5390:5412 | 1.6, 22.5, 22.7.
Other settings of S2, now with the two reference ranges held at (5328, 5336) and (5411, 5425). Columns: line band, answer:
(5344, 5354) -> -0.158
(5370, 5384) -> -0.082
